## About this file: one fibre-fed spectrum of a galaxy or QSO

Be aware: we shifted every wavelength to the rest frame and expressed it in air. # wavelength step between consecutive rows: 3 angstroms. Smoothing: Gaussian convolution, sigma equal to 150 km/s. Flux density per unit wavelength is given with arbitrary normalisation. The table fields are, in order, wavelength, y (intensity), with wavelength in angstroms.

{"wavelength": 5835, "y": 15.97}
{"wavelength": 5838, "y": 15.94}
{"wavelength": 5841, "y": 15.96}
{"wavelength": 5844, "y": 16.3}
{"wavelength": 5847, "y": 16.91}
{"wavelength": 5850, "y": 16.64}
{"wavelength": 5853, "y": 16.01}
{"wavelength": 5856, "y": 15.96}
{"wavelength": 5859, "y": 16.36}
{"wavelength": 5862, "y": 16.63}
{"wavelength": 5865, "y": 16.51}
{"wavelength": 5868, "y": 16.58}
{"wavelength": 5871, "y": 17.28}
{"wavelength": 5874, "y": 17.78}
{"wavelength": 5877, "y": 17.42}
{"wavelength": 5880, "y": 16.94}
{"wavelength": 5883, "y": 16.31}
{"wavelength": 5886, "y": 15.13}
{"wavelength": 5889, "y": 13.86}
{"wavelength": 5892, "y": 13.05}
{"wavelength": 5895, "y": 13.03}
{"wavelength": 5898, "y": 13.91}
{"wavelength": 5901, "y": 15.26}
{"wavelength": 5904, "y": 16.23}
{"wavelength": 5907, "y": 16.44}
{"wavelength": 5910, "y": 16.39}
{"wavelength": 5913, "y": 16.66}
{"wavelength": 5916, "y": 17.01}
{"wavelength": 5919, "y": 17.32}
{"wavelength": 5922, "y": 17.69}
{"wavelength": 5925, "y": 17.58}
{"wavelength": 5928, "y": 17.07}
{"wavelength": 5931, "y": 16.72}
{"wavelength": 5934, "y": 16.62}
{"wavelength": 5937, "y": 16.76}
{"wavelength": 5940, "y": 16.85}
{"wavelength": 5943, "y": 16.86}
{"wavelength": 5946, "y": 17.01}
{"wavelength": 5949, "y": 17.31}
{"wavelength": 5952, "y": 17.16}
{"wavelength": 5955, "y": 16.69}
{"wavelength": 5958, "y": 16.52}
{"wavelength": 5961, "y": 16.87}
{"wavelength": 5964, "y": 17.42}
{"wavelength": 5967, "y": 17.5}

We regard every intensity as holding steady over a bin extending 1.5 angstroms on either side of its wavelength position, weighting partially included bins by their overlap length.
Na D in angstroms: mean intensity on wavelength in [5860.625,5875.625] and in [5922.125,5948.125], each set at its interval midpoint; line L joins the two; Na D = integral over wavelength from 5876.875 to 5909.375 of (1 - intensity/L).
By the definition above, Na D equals 3.44 angstroms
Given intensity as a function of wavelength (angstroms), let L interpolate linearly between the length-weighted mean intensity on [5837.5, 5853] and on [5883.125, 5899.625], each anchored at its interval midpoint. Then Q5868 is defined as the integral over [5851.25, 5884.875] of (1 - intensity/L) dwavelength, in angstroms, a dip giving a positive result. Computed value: -3.37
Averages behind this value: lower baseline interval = 16.3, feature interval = 16.7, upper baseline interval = 14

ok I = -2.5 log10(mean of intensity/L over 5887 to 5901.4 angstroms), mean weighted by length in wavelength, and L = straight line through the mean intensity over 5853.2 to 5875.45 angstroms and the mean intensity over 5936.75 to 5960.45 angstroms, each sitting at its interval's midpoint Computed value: 0.21 mag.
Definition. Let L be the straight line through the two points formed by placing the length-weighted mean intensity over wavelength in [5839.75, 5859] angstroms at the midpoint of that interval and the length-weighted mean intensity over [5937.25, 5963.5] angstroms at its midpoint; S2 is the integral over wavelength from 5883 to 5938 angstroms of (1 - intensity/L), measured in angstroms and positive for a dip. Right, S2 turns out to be 2.5 angstroms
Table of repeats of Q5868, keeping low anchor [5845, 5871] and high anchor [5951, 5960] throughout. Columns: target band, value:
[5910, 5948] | -0.67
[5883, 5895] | 1.74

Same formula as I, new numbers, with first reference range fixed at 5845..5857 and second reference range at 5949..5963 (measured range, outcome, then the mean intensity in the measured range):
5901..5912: 0.03 mag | 16.2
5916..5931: -0.04 mag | 17.3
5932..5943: 0.00 mag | 16.8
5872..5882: -0.05 mag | 17.3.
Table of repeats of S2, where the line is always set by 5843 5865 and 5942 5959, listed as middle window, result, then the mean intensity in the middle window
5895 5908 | 1.19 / 15.1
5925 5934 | -0.07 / 17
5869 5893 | 0.74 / 16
